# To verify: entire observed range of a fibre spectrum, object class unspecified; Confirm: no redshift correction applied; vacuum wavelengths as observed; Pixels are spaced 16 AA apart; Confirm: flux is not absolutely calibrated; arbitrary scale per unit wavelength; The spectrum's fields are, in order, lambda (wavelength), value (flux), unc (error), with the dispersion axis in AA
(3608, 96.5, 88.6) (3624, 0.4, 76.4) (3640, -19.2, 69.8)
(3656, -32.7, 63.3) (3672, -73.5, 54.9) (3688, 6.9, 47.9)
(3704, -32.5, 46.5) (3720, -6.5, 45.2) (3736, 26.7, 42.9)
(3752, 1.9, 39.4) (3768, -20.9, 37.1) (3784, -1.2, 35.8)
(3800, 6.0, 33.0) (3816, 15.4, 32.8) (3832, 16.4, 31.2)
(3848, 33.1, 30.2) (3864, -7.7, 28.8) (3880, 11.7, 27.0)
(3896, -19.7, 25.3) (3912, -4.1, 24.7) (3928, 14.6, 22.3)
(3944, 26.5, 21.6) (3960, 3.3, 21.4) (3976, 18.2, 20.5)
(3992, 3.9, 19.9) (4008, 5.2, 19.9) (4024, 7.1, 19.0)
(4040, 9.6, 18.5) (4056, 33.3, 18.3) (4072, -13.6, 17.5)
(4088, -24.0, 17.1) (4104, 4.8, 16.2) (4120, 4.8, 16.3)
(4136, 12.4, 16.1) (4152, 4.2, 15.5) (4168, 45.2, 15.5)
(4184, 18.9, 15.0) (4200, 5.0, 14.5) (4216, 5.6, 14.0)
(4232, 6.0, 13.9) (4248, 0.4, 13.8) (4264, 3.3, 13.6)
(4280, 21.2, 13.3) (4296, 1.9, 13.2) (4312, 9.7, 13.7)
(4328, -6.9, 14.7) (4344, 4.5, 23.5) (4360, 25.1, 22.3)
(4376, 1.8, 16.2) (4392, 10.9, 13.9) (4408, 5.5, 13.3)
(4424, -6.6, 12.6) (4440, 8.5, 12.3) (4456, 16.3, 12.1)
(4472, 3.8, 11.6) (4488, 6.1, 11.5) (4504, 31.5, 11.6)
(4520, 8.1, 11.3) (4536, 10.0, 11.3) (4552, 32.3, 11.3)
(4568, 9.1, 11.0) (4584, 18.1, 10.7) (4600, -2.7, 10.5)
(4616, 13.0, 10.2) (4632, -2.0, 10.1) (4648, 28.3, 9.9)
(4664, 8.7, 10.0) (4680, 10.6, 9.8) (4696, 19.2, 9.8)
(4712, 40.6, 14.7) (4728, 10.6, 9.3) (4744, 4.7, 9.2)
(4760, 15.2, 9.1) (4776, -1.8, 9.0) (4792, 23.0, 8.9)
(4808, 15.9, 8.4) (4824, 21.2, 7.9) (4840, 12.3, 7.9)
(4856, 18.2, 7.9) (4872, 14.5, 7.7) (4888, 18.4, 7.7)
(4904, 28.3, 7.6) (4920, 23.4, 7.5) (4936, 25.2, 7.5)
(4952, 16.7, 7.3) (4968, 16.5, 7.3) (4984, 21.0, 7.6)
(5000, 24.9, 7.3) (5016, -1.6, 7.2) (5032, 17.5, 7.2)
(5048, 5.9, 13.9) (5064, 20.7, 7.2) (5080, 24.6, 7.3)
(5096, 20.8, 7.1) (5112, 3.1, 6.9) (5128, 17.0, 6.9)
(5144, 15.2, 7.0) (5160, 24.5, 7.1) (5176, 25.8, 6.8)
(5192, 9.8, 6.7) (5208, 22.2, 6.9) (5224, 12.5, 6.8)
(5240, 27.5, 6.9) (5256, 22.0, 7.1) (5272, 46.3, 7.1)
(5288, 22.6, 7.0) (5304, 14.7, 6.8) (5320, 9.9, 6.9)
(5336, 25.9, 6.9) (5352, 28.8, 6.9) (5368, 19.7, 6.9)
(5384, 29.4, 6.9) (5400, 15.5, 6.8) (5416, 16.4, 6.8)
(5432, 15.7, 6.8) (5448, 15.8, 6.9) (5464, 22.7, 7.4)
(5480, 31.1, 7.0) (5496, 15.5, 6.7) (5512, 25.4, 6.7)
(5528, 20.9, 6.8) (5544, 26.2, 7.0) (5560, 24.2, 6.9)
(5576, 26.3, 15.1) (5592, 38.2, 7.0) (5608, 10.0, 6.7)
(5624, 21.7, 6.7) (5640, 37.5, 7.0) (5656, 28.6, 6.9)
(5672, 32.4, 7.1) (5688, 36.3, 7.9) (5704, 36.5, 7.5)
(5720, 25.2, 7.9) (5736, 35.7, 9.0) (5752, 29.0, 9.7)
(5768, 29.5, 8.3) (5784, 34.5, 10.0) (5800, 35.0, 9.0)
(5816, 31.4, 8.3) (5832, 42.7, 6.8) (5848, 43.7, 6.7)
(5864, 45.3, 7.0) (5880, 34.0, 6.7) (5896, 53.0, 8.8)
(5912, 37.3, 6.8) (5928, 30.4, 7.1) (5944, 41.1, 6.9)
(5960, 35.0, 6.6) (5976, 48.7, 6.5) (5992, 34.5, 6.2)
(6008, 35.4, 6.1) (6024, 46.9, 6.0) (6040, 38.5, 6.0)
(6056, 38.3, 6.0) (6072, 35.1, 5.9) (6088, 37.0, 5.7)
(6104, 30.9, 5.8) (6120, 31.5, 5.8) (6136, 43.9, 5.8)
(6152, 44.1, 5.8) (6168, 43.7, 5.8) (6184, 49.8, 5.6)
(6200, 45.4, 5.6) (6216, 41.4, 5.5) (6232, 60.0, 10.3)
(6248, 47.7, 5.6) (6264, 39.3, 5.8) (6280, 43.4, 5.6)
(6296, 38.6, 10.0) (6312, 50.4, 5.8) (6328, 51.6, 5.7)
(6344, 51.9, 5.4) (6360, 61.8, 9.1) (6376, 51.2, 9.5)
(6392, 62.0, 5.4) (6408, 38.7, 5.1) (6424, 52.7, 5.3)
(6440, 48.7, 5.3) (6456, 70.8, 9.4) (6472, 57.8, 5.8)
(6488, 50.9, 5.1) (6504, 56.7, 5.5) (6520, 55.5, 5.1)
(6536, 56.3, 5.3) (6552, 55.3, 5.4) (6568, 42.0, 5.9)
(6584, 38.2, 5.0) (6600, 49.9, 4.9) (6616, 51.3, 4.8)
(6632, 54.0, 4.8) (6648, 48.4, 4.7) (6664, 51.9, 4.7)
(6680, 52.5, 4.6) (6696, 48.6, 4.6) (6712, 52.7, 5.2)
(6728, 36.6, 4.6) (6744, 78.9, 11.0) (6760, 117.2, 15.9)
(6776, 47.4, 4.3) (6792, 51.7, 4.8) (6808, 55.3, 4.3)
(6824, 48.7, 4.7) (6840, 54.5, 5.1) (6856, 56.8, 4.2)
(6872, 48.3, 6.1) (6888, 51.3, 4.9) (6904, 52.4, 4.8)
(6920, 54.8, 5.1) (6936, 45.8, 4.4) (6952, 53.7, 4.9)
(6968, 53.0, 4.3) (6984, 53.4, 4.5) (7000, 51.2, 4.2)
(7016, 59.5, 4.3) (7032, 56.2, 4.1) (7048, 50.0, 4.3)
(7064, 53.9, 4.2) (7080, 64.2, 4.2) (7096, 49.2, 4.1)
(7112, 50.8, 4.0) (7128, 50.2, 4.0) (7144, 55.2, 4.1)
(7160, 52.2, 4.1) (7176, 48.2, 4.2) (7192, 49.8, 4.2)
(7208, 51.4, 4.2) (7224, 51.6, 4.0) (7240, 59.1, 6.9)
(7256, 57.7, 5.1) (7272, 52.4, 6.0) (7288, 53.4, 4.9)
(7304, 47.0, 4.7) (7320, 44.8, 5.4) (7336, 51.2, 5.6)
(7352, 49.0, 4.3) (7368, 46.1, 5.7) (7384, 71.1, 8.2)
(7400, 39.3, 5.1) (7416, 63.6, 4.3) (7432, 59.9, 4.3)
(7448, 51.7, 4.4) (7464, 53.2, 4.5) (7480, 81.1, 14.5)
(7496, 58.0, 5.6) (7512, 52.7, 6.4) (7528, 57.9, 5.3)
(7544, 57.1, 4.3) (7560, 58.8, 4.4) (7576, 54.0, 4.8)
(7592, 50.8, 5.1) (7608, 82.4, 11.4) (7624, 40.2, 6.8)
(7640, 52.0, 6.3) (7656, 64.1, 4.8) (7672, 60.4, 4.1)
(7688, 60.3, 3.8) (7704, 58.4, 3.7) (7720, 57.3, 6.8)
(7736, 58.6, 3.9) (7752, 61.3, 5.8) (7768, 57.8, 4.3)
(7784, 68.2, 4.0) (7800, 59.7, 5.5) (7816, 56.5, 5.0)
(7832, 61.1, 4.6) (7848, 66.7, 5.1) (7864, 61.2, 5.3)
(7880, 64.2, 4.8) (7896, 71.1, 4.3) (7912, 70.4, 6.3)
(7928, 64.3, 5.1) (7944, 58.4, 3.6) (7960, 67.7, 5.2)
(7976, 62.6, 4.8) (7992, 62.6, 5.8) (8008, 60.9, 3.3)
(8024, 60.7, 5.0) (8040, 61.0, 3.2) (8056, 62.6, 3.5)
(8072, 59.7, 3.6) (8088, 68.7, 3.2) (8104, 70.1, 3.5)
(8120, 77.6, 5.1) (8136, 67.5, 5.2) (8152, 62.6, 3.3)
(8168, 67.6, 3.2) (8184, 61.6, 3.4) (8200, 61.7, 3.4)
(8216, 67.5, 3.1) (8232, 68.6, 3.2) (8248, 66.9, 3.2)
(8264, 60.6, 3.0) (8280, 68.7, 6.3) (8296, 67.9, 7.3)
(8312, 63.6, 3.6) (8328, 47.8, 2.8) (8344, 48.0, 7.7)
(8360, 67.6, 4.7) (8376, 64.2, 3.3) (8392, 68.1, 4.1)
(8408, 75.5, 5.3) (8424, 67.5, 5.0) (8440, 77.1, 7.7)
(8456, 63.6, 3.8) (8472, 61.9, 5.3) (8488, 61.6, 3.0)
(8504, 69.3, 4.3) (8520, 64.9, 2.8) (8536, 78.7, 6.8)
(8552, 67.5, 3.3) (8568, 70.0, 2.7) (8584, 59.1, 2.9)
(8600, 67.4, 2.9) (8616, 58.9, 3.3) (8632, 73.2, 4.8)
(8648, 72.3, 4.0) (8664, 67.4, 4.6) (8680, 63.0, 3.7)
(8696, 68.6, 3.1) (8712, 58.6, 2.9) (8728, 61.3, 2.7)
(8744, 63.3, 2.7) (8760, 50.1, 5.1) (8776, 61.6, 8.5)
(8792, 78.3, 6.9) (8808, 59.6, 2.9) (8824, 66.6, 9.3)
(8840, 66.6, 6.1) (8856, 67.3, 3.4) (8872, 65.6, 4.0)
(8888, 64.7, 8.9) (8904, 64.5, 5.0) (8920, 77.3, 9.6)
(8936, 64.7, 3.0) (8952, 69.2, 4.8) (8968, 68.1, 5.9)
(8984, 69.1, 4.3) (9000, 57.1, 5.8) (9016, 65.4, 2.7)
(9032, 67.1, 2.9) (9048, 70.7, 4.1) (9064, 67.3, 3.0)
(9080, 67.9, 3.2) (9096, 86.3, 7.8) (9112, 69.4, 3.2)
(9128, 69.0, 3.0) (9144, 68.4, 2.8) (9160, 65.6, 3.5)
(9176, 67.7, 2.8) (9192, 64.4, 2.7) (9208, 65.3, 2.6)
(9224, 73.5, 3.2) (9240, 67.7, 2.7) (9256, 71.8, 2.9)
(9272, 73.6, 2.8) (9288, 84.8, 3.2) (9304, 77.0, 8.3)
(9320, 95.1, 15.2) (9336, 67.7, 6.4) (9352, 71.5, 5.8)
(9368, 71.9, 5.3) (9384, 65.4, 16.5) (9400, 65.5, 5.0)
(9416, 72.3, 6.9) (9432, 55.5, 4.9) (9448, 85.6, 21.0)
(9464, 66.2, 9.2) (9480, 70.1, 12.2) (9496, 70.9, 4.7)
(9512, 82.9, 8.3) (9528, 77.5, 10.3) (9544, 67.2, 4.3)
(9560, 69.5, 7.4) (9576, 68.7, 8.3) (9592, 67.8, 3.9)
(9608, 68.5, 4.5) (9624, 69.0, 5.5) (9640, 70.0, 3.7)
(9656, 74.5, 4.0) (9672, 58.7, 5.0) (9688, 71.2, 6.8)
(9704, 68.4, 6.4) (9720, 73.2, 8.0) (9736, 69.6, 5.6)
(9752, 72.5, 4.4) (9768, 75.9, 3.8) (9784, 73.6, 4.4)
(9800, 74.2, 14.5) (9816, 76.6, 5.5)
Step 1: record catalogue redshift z 0.414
